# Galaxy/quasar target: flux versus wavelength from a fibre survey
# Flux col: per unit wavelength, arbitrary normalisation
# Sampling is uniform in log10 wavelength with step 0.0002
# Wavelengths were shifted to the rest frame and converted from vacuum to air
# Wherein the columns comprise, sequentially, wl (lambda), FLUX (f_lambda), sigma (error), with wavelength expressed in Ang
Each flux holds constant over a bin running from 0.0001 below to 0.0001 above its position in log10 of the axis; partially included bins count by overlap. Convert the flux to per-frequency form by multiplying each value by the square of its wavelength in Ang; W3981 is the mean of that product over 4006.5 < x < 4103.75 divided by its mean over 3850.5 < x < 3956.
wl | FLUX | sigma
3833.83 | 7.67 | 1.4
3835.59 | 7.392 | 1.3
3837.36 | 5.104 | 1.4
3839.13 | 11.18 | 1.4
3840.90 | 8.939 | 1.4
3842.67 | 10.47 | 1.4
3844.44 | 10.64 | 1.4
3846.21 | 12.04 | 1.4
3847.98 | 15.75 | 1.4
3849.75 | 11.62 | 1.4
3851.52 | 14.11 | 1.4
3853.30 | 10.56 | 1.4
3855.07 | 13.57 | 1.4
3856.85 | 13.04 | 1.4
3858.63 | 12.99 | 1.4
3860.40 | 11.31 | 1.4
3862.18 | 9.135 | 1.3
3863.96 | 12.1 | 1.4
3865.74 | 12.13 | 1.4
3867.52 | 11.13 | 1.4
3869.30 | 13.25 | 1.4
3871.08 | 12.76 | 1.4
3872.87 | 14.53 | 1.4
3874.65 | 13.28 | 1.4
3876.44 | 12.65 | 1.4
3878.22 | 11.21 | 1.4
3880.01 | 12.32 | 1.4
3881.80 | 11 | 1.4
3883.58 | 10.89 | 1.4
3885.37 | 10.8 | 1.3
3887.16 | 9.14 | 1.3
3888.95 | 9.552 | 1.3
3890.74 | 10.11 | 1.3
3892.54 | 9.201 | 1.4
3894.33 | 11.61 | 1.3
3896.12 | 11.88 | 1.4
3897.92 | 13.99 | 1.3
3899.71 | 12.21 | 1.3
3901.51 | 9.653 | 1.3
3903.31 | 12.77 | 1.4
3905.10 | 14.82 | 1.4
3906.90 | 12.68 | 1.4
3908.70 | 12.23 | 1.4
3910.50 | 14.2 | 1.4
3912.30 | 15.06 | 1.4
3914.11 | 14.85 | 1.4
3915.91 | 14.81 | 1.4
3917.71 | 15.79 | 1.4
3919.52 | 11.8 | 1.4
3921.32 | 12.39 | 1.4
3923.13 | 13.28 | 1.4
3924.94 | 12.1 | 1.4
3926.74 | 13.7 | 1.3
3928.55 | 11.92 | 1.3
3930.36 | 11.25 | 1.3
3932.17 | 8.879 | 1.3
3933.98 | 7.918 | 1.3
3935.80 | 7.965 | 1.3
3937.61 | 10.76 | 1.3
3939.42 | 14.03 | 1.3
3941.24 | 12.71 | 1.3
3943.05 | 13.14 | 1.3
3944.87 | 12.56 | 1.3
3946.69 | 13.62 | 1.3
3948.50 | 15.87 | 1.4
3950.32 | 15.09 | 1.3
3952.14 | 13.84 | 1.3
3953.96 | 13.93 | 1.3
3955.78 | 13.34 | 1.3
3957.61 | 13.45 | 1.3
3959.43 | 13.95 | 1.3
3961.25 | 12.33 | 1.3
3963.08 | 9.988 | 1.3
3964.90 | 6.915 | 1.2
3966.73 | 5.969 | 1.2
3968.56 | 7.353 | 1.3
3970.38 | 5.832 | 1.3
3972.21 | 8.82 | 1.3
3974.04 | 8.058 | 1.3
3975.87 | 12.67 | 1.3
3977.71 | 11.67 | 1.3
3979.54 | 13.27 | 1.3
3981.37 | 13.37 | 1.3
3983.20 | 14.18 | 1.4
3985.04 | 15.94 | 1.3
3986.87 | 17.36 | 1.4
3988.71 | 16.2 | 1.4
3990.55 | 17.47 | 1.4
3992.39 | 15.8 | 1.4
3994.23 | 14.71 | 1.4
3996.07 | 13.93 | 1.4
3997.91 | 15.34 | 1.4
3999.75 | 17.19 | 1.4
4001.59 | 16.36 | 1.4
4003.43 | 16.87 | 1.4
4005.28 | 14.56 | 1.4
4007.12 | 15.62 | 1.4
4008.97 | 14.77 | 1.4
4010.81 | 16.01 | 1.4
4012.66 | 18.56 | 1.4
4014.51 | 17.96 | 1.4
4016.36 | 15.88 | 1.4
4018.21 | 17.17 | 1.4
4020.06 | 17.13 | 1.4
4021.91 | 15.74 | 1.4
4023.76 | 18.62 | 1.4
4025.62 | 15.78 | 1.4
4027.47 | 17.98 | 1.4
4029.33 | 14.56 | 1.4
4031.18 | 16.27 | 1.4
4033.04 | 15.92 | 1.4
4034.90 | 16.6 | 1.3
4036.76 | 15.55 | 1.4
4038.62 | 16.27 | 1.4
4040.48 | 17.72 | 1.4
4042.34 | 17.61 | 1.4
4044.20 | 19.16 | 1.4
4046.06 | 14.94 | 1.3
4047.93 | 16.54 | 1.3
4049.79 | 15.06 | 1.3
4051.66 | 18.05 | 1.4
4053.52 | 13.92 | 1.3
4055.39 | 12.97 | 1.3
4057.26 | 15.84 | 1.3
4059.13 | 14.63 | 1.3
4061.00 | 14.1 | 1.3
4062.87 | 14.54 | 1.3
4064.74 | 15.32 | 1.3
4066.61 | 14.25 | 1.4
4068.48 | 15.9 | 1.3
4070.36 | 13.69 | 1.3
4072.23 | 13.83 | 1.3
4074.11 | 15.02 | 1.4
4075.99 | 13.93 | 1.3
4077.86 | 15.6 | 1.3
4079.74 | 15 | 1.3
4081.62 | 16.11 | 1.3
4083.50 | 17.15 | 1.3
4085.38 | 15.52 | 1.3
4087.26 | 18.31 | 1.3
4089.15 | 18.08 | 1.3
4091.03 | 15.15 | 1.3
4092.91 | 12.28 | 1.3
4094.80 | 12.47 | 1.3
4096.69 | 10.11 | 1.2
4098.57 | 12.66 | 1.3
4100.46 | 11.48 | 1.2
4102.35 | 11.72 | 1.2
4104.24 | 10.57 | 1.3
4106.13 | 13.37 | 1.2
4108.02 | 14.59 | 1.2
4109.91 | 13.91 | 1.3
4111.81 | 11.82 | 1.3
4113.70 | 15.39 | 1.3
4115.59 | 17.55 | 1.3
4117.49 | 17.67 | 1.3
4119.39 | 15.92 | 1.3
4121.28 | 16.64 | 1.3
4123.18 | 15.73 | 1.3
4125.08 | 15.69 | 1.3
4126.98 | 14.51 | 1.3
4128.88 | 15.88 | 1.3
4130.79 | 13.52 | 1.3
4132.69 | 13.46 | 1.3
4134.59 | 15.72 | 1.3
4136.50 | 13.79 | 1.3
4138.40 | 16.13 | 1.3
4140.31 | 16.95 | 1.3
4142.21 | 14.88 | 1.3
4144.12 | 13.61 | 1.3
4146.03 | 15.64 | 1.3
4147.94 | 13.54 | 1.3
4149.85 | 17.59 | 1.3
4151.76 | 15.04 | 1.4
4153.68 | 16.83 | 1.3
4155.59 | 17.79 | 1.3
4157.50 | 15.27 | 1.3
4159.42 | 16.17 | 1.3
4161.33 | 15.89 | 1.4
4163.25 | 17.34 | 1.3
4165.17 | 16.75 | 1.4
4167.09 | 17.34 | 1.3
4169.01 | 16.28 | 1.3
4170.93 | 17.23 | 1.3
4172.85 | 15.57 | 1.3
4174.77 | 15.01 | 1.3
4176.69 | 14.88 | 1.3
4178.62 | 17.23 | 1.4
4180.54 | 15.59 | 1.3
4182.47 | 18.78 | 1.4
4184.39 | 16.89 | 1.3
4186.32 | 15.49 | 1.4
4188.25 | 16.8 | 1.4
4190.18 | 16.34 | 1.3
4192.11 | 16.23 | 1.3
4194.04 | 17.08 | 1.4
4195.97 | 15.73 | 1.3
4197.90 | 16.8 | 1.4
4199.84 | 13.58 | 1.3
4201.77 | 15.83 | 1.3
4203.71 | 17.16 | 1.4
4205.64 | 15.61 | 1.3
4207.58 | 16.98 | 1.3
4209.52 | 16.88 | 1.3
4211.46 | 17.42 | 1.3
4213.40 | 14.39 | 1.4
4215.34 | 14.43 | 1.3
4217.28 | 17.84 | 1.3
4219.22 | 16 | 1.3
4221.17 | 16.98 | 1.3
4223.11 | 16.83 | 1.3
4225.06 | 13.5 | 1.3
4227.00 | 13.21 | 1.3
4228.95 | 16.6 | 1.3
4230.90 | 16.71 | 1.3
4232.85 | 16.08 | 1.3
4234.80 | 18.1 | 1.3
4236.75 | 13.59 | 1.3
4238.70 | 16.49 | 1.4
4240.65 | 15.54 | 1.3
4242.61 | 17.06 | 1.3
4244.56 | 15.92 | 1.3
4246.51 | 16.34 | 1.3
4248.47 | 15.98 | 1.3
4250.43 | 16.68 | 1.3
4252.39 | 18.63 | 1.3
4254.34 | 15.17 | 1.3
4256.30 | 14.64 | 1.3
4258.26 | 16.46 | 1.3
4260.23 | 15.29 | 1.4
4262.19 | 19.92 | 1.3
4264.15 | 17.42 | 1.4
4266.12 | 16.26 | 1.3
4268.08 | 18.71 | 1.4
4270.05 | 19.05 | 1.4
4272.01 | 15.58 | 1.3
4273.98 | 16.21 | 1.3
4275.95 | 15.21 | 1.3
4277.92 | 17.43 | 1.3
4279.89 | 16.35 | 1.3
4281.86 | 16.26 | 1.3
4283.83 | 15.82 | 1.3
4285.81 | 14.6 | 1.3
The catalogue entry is 1.4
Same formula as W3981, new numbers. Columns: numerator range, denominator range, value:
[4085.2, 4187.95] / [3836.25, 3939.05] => 1.46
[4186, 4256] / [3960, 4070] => 1.21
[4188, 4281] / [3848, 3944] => 1.59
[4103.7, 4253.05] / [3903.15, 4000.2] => 1.39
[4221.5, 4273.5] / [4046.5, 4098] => 1.20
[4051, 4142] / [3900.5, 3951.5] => 1.26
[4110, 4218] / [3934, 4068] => 1.20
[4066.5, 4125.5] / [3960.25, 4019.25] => 1.12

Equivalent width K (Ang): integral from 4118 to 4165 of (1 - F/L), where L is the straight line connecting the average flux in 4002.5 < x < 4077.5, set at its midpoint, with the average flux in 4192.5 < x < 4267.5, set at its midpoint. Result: 1.3 Ang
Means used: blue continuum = 15.9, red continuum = 16.2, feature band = 15.6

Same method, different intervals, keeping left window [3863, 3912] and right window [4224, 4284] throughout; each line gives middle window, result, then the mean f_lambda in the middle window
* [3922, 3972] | 4.6 Ang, 11.5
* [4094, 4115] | 2.8 Ang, 12.6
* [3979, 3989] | -1.5 Ang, 15.1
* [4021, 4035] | -2.9 Ang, 16.4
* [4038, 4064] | -3.5 Ang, 15.8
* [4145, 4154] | -0.3 Ang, 15.6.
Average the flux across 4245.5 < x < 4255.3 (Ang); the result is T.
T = 16.6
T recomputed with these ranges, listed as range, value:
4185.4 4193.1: 16.2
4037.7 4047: 17.1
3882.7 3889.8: 10.1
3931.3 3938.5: 8.87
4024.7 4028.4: 16.9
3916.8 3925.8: 13.1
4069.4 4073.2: 13.8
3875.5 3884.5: 11.6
